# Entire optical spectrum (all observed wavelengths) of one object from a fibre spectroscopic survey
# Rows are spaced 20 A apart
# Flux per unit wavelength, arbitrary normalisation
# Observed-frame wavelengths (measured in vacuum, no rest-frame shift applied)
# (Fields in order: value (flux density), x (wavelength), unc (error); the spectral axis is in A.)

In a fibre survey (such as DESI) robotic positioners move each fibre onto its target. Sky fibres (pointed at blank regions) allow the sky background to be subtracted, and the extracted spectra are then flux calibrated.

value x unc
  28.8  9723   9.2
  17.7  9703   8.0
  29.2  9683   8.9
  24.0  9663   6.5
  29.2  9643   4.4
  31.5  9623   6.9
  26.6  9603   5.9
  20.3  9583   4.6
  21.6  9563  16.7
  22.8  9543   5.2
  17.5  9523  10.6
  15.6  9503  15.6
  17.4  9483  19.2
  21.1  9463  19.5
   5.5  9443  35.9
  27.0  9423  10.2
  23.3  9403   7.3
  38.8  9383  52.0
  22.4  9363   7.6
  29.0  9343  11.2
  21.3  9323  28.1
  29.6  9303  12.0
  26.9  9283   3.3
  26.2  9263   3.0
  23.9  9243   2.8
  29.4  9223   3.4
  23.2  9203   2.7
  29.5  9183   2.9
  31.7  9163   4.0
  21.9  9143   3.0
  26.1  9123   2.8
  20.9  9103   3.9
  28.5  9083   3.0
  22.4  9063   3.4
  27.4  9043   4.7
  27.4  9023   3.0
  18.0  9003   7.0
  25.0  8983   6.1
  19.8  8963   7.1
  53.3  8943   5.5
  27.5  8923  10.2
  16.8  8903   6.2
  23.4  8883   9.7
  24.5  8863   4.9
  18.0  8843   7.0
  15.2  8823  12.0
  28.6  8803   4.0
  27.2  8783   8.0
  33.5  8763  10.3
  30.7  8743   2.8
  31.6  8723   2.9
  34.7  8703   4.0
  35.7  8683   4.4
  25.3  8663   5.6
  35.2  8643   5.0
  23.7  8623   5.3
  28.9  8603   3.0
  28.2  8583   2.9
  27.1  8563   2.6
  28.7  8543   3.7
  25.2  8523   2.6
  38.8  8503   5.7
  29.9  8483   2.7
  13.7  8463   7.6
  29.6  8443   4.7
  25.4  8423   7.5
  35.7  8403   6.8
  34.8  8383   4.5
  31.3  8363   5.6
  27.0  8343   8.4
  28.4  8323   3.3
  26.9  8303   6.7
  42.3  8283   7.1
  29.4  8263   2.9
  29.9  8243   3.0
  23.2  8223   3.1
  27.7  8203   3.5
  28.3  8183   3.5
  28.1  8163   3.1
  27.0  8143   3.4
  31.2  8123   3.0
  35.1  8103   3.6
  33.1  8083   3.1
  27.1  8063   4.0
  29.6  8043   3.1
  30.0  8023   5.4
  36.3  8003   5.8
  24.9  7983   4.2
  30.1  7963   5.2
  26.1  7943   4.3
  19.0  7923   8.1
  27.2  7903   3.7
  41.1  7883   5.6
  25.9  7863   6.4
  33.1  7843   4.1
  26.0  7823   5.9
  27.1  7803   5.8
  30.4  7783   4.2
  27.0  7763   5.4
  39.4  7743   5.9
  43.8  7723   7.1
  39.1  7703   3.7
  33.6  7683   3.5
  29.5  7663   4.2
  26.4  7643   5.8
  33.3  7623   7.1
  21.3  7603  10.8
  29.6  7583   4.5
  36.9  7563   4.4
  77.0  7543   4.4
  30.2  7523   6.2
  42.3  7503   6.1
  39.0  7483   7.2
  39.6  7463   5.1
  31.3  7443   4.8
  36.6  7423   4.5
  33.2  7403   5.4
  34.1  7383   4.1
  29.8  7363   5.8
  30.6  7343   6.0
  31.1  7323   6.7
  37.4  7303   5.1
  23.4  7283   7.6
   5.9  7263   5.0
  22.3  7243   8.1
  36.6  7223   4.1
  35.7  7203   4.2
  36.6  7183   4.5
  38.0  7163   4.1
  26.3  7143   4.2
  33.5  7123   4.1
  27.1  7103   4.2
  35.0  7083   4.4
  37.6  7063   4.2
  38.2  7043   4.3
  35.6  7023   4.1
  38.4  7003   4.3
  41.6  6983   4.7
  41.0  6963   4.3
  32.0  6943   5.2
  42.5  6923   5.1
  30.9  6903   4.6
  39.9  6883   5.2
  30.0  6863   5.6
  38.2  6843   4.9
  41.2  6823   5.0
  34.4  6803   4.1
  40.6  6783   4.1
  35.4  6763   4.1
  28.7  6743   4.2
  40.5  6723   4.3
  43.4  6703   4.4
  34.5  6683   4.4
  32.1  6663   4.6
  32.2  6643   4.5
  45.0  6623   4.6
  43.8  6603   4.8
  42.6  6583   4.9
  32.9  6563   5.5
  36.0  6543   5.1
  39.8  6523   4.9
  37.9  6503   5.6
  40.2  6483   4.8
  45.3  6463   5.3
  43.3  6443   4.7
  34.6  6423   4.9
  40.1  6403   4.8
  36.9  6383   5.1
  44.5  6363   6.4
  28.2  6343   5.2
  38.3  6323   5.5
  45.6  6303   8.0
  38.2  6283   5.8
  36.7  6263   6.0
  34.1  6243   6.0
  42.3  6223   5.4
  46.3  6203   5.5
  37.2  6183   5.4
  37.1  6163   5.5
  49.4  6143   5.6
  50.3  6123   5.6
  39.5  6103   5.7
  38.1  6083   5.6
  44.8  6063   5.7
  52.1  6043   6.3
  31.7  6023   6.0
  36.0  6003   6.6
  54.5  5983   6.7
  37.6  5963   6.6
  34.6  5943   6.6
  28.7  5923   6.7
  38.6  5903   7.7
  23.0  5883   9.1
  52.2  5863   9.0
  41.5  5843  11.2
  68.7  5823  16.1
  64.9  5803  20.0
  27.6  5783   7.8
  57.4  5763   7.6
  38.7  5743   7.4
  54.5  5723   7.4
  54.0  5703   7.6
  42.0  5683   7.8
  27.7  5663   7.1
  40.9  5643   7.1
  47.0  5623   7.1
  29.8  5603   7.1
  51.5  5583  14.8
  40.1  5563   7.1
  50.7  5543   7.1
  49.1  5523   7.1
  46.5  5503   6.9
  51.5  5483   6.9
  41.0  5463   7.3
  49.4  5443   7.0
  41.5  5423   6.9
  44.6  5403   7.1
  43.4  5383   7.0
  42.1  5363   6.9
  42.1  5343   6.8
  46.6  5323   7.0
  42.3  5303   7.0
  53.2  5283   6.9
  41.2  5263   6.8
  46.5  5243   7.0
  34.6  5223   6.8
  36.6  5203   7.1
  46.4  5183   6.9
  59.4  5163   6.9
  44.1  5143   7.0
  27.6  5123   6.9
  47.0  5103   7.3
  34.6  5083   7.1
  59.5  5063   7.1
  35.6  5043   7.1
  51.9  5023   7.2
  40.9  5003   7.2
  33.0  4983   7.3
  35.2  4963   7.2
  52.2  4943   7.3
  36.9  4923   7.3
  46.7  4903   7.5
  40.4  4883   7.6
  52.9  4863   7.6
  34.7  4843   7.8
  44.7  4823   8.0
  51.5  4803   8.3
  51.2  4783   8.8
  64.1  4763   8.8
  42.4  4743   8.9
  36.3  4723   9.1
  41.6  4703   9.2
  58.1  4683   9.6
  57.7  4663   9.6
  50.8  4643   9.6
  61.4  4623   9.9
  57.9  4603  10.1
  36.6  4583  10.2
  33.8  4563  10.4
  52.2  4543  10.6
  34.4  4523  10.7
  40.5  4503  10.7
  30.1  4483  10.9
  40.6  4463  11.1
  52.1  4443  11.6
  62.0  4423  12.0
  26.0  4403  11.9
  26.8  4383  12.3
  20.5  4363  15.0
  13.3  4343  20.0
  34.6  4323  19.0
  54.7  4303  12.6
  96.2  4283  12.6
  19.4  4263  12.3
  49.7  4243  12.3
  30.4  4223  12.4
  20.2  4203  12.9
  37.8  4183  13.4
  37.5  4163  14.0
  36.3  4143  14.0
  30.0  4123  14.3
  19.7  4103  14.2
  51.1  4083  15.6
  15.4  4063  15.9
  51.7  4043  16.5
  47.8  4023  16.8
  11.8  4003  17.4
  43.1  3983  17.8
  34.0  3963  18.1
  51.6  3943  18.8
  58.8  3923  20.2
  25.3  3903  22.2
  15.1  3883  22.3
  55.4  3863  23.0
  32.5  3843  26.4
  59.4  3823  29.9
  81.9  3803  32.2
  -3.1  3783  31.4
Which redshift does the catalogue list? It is 0.150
